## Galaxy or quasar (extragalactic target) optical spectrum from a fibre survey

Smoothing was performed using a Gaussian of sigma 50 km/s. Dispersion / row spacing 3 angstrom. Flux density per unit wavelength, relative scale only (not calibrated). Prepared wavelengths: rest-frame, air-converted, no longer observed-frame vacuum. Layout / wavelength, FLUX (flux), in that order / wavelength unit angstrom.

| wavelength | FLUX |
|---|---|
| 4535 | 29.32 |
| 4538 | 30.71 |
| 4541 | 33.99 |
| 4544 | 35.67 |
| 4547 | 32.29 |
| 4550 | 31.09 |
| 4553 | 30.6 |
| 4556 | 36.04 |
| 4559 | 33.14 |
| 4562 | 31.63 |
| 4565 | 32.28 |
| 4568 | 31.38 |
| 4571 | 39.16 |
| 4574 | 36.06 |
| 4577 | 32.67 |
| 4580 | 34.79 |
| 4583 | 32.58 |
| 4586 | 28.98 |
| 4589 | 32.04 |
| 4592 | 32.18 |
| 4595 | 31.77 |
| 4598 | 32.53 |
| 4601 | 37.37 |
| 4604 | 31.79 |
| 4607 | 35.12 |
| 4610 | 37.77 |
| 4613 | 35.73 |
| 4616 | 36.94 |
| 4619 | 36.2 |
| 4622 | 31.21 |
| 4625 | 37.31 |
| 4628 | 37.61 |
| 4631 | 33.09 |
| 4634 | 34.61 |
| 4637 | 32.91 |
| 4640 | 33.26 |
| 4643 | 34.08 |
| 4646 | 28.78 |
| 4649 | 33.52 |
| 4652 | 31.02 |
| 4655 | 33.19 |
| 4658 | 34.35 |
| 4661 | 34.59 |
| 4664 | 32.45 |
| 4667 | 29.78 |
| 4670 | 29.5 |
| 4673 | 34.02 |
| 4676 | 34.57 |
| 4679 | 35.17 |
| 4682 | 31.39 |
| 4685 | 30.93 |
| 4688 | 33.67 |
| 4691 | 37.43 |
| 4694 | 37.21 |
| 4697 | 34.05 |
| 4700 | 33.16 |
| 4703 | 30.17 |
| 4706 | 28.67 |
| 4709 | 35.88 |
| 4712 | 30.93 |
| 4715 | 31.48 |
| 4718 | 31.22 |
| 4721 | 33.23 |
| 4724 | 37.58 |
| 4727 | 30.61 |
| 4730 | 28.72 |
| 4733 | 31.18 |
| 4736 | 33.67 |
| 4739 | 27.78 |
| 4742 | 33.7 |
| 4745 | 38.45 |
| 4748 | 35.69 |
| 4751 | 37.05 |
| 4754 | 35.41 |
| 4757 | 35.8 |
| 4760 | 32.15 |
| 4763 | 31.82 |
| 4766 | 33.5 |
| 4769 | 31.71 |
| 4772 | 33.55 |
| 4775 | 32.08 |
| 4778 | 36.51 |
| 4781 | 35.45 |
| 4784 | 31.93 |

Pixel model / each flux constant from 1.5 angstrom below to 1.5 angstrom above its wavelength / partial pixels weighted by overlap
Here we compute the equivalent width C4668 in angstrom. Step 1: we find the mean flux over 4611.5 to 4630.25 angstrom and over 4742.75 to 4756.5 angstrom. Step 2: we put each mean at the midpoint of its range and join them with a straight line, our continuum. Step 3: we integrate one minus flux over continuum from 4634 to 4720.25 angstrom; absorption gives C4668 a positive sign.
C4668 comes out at 7.73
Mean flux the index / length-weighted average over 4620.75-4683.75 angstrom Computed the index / 33.2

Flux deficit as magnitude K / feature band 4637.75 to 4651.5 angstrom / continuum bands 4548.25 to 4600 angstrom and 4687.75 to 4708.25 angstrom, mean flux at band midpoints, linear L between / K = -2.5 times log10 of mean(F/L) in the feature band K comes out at 0.031 mag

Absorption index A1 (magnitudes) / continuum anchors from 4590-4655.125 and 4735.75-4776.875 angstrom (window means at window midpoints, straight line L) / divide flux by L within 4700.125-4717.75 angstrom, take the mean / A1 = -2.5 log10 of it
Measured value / 0.08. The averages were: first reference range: 34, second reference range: 33.8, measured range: 31.5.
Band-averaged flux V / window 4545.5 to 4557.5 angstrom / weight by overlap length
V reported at 32.5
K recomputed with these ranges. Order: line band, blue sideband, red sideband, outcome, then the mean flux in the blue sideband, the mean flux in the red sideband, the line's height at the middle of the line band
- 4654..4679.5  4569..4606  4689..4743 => 0.00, 33.5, 32.6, 32.9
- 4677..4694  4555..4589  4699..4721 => -0.07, 33.4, 31.7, 32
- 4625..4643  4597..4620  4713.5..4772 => 0.02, 35.5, 33.2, 35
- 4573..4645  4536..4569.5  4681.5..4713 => -0.04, 32.6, 33.1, 32.8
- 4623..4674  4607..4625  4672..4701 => 0.06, 35.7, 34.2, 35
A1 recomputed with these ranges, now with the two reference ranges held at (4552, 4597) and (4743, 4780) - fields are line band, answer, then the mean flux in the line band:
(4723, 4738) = 0.07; 32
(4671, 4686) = 0.02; 33.2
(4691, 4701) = -0.04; 35.3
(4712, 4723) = 0.07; 32.1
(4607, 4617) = -0.10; 36.6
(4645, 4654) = 0.08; 31.4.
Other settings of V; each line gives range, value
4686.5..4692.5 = 35.6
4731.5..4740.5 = 30.9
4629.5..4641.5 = 33.5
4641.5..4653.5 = 31.8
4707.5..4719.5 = 32.4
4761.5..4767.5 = 32.7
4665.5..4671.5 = 29.6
